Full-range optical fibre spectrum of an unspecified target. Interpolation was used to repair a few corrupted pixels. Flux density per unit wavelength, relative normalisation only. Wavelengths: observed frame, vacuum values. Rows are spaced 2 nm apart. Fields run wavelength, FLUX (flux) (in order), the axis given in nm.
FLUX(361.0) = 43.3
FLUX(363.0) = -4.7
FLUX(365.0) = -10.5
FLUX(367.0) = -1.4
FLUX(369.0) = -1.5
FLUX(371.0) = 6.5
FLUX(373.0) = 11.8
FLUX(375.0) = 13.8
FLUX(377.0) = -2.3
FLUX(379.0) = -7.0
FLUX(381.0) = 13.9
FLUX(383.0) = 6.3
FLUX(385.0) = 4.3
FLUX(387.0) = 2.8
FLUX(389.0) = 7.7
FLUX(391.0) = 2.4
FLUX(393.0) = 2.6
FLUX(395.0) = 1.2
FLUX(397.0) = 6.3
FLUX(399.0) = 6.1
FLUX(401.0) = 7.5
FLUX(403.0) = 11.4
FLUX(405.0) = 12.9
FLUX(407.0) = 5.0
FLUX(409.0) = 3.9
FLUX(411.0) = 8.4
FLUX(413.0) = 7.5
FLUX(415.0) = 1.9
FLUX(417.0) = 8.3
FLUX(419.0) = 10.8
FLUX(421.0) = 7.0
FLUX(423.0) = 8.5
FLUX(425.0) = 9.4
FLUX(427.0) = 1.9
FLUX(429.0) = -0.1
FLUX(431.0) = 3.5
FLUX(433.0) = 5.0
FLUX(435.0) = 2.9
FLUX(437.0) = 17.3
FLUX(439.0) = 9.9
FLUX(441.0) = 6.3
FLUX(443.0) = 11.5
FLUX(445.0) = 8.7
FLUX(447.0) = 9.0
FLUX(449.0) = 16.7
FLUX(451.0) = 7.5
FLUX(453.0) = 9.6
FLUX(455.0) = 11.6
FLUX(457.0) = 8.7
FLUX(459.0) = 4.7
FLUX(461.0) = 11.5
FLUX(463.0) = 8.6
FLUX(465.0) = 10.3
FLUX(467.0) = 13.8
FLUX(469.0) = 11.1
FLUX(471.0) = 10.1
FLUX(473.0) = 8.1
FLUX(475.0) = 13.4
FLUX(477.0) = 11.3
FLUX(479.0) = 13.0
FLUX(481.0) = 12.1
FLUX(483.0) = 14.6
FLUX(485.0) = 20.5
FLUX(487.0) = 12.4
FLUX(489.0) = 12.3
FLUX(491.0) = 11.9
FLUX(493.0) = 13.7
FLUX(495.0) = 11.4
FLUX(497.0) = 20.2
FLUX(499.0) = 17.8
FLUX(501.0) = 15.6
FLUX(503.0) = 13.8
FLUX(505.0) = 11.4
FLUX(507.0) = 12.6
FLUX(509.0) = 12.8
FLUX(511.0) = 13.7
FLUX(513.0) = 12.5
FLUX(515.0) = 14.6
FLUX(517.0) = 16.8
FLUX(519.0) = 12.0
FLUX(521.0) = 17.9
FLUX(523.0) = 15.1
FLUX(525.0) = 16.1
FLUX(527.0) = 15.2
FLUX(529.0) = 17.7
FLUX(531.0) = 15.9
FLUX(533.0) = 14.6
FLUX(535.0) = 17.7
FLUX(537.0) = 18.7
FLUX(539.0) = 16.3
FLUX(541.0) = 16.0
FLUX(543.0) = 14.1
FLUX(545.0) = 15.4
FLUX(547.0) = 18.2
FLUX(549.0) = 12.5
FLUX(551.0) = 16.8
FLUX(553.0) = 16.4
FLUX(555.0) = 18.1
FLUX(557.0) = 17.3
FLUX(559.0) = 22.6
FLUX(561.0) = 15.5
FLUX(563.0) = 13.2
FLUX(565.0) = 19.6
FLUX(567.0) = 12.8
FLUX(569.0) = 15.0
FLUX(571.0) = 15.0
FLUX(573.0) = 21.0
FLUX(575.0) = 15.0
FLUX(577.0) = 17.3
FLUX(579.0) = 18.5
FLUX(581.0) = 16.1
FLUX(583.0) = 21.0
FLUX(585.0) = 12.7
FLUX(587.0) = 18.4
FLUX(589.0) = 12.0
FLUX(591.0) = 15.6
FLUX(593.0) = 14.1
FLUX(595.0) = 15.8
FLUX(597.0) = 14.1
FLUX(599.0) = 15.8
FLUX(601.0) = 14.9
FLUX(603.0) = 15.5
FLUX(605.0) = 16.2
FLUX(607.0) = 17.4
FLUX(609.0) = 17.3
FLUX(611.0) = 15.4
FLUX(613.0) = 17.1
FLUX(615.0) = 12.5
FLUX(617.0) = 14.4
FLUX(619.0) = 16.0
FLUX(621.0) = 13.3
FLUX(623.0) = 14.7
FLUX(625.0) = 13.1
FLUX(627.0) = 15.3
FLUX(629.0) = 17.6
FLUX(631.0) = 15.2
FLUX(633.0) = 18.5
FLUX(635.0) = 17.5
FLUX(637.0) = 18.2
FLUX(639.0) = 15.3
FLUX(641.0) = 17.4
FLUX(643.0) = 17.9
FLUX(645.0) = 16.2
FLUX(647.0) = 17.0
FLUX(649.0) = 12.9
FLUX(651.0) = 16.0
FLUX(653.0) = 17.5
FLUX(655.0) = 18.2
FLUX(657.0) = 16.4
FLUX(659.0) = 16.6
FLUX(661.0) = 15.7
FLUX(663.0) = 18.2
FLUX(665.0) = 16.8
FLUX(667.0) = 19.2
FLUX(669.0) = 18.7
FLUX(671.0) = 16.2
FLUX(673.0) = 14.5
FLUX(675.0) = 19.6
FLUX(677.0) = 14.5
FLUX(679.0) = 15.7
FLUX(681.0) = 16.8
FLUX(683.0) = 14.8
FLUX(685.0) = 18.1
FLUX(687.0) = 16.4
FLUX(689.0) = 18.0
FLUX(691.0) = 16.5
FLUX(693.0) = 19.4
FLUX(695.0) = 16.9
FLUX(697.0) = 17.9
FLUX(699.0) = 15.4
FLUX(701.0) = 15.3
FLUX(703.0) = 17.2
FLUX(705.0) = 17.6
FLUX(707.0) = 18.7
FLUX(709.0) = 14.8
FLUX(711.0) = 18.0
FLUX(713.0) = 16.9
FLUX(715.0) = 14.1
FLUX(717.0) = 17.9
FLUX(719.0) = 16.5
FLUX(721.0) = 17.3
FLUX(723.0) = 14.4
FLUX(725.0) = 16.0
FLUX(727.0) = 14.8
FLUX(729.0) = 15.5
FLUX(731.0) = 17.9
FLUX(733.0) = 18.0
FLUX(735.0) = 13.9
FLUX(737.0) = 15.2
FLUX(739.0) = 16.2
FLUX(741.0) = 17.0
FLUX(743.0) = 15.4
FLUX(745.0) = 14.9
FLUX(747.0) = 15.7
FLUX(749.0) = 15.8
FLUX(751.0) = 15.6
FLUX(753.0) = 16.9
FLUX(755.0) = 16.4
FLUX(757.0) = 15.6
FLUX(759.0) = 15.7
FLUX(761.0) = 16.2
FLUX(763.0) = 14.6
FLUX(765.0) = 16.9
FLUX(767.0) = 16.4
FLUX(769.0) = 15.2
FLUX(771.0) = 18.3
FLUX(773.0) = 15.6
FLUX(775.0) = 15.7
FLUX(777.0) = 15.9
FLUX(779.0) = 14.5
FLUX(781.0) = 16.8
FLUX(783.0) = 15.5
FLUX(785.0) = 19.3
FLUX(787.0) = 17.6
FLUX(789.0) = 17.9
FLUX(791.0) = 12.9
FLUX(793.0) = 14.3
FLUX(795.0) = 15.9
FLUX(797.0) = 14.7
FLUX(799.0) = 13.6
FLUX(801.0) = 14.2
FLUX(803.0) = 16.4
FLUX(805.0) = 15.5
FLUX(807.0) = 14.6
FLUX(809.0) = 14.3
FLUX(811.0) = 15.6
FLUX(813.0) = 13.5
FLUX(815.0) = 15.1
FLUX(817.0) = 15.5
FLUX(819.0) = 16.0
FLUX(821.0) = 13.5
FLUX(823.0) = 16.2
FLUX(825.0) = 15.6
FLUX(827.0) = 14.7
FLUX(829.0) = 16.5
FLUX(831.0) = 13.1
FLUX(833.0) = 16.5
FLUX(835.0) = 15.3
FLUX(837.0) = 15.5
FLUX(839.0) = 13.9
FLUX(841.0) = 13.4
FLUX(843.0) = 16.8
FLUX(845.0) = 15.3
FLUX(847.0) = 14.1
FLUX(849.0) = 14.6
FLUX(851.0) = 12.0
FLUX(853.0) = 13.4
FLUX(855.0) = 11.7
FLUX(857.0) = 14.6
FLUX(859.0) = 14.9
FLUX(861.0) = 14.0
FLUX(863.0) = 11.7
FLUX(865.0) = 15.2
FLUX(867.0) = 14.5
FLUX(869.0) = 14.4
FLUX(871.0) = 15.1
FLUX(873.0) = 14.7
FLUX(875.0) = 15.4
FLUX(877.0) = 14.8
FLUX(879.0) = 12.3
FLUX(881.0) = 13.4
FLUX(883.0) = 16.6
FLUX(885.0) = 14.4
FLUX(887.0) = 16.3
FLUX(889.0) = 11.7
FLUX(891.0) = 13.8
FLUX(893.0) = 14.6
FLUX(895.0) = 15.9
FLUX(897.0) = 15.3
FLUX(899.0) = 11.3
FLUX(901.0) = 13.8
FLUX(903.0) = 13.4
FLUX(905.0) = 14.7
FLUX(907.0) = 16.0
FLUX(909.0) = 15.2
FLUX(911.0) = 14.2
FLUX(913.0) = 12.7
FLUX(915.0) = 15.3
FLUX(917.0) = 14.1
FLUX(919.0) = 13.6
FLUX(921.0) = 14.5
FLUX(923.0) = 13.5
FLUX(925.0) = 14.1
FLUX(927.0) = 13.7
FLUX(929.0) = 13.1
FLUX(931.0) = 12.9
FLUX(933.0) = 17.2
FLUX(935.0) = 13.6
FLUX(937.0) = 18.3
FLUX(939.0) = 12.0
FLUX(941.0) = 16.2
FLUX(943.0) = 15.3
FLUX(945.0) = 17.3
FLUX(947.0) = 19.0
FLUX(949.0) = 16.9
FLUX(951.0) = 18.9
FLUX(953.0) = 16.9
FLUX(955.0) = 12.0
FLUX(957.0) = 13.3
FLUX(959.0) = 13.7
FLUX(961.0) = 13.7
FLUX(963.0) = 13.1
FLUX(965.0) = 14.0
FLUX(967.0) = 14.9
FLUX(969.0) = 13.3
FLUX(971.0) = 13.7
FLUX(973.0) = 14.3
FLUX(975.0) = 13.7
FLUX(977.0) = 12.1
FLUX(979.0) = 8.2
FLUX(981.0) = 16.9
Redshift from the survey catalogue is 0.197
